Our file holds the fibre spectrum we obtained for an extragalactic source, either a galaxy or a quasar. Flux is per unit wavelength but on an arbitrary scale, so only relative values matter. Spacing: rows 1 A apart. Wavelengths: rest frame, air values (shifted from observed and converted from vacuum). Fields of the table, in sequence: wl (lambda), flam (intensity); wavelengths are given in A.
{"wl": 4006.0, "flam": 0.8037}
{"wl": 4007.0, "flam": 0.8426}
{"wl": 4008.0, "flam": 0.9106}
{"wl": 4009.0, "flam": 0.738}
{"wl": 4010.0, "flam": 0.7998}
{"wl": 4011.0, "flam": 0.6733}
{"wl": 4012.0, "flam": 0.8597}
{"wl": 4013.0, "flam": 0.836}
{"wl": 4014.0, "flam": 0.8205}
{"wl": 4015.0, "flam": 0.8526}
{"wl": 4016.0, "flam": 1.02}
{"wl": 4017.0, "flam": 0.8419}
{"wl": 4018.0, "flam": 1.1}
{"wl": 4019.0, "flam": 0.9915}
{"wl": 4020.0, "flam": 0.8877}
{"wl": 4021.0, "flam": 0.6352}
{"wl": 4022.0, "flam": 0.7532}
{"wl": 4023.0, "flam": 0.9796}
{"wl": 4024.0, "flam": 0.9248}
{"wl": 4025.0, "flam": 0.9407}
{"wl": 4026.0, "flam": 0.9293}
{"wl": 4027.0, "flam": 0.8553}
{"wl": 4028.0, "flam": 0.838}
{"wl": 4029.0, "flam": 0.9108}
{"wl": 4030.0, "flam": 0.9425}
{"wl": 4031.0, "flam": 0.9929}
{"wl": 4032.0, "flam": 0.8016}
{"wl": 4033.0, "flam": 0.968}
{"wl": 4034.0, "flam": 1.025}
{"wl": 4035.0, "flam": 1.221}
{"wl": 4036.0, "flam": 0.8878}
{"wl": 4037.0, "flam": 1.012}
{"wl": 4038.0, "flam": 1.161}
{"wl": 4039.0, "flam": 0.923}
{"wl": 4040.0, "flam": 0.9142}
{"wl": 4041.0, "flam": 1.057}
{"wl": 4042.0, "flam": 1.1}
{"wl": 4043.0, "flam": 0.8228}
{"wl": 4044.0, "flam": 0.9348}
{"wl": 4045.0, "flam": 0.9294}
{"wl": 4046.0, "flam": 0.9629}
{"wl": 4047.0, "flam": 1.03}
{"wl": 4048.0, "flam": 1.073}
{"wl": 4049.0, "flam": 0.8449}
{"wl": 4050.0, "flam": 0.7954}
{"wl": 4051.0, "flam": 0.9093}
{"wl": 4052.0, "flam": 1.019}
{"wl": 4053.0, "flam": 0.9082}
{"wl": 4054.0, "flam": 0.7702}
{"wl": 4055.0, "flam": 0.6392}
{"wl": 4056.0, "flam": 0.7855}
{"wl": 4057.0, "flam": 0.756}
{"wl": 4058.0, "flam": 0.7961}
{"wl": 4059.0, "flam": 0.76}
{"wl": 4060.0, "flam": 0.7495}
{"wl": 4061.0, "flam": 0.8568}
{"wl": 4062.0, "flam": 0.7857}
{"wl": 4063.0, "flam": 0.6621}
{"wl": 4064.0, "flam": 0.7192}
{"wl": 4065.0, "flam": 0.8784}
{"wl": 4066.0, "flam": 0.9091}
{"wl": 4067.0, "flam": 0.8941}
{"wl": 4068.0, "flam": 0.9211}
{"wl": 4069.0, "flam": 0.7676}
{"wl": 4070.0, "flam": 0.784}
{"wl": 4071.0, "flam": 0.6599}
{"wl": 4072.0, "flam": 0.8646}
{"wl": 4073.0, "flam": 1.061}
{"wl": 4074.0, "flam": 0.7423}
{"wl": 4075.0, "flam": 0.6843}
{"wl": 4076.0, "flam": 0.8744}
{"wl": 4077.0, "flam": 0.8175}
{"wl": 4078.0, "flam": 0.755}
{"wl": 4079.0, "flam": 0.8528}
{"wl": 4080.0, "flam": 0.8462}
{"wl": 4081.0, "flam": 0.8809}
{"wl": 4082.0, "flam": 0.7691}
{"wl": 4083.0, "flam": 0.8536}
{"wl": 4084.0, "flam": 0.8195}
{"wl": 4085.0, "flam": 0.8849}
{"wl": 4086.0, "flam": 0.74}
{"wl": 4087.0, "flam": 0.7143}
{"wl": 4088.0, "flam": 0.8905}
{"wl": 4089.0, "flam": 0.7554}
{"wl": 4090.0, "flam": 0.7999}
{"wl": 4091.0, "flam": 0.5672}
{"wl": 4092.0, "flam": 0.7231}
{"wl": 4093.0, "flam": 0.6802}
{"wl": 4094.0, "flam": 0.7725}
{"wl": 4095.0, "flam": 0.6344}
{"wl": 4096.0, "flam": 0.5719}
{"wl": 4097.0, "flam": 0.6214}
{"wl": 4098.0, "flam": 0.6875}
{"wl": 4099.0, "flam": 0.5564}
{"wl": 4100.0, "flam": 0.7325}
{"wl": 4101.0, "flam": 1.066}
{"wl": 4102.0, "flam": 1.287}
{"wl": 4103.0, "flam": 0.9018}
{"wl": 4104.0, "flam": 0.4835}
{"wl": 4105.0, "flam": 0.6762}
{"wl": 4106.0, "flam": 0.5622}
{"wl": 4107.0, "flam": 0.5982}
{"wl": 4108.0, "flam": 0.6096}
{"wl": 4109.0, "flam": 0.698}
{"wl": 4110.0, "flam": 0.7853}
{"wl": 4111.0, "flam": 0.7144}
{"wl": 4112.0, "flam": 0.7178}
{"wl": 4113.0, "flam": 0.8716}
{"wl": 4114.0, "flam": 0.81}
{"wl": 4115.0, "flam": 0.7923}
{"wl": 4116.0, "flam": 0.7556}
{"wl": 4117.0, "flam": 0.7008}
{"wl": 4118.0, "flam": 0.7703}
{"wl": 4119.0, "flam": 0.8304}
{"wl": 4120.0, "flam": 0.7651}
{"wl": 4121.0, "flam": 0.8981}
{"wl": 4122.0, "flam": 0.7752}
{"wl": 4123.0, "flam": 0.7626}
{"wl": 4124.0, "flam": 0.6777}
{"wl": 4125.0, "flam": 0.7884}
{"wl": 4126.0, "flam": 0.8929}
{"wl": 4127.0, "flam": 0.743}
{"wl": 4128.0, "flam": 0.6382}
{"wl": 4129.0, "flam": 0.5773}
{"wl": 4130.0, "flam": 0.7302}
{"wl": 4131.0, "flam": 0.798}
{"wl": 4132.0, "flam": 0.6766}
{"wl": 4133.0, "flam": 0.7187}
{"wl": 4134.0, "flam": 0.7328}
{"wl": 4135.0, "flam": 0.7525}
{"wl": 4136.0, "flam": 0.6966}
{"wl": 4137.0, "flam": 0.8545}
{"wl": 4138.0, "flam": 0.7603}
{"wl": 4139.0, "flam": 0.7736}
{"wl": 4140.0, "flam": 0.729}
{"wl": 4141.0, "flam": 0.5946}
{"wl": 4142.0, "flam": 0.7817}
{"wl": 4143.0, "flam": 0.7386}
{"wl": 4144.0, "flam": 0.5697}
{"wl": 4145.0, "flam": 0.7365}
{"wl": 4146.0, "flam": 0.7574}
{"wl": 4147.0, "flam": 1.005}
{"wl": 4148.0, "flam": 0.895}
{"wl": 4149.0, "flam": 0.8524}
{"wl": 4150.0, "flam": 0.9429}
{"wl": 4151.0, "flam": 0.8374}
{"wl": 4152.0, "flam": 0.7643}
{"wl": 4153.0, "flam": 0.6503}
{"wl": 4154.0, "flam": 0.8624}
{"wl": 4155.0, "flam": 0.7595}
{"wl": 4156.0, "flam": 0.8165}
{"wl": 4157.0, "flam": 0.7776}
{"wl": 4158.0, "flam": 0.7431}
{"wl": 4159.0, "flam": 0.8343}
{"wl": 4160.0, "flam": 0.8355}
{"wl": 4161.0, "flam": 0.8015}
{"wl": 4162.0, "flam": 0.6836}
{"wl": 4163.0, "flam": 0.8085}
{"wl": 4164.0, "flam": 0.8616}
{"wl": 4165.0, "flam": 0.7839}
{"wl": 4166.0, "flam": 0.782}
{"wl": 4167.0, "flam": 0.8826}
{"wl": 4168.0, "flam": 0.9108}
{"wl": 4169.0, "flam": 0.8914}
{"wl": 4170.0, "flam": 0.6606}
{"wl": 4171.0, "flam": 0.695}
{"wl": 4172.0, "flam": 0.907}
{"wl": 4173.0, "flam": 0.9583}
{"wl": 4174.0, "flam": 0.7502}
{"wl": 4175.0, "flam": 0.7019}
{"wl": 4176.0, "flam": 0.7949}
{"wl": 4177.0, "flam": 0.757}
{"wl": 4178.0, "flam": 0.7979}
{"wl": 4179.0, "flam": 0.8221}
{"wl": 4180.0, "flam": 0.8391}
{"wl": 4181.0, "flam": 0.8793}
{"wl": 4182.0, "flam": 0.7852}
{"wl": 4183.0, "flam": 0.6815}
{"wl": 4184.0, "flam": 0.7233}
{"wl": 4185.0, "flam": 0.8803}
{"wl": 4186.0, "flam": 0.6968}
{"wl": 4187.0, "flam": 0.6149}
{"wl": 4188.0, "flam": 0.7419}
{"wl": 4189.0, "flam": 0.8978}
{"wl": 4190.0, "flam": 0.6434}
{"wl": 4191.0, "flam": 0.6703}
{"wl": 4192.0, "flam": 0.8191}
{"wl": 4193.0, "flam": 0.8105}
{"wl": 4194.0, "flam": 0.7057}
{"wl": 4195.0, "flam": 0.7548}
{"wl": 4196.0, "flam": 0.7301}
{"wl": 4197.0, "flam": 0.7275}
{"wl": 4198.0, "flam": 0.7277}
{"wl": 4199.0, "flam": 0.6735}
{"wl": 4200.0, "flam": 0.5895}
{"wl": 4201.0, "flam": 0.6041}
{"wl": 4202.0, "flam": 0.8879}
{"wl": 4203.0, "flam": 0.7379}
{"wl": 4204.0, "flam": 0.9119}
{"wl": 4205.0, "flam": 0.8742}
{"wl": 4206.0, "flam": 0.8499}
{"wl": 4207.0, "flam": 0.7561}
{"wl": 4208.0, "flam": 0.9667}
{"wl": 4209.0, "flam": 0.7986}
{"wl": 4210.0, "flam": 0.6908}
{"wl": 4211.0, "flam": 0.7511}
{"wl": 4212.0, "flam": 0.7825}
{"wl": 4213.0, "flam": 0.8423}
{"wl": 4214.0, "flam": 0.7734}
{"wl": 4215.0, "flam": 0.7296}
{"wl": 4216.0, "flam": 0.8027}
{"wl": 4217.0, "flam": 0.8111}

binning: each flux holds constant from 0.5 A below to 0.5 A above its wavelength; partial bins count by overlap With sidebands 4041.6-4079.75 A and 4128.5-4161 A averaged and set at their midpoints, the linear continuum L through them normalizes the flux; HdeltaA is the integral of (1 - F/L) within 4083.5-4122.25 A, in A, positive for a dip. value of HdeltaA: 2.7 A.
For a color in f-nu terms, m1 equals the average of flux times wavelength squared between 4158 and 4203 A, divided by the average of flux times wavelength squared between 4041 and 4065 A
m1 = 0.96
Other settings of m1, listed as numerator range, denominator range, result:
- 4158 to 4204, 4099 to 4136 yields 1.06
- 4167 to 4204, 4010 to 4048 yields 0.89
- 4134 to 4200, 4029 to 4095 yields 0.96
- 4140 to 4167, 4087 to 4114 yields 1.11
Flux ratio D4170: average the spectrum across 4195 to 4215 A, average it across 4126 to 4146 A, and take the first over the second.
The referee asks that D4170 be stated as 1.07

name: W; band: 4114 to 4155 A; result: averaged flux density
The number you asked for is 0.765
